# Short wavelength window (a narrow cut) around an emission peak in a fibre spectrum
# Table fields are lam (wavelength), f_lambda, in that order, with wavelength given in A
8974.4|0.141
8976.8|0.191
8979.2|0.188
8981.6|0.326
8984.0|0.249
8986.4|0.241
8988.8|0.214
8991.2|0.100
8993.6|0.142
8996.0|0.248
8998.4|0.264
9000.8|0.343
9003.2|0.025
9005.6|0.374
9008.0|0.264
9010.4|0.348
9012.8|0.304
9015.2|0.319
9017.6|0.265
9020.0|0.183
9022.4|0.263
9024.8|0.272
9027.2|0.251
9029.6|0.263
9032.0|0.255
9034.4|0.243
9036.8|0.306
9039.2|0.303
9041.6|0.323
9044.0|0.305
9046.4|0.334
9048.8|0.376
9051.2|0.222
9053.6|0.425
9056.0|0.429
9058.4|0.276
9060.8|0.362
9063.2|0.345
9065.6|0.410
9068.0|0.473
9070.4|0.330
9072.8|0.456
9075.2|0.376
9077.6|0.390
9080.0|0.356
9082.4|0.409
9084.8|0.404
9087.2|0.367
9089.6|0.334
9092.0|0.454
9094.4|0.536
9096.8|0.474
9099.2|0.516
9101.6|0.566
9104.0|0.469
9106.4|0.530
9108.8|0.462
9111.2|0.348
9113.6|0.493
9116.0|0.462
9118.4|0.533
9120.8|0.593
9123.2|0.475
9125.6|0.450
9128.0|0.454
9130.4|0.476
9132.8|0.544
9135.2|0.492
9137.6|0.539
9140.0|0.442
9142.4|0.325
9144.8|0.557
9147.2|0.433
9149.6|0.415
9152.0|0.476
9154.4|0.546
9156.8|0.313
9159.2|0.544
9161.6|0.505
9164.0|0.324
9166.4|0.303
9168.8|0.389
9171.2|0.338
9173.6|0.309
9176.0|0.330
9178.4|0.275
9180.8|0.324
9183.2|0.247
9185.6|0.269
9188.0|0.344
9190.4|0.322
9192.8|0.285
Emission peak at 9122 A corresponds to Mg II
